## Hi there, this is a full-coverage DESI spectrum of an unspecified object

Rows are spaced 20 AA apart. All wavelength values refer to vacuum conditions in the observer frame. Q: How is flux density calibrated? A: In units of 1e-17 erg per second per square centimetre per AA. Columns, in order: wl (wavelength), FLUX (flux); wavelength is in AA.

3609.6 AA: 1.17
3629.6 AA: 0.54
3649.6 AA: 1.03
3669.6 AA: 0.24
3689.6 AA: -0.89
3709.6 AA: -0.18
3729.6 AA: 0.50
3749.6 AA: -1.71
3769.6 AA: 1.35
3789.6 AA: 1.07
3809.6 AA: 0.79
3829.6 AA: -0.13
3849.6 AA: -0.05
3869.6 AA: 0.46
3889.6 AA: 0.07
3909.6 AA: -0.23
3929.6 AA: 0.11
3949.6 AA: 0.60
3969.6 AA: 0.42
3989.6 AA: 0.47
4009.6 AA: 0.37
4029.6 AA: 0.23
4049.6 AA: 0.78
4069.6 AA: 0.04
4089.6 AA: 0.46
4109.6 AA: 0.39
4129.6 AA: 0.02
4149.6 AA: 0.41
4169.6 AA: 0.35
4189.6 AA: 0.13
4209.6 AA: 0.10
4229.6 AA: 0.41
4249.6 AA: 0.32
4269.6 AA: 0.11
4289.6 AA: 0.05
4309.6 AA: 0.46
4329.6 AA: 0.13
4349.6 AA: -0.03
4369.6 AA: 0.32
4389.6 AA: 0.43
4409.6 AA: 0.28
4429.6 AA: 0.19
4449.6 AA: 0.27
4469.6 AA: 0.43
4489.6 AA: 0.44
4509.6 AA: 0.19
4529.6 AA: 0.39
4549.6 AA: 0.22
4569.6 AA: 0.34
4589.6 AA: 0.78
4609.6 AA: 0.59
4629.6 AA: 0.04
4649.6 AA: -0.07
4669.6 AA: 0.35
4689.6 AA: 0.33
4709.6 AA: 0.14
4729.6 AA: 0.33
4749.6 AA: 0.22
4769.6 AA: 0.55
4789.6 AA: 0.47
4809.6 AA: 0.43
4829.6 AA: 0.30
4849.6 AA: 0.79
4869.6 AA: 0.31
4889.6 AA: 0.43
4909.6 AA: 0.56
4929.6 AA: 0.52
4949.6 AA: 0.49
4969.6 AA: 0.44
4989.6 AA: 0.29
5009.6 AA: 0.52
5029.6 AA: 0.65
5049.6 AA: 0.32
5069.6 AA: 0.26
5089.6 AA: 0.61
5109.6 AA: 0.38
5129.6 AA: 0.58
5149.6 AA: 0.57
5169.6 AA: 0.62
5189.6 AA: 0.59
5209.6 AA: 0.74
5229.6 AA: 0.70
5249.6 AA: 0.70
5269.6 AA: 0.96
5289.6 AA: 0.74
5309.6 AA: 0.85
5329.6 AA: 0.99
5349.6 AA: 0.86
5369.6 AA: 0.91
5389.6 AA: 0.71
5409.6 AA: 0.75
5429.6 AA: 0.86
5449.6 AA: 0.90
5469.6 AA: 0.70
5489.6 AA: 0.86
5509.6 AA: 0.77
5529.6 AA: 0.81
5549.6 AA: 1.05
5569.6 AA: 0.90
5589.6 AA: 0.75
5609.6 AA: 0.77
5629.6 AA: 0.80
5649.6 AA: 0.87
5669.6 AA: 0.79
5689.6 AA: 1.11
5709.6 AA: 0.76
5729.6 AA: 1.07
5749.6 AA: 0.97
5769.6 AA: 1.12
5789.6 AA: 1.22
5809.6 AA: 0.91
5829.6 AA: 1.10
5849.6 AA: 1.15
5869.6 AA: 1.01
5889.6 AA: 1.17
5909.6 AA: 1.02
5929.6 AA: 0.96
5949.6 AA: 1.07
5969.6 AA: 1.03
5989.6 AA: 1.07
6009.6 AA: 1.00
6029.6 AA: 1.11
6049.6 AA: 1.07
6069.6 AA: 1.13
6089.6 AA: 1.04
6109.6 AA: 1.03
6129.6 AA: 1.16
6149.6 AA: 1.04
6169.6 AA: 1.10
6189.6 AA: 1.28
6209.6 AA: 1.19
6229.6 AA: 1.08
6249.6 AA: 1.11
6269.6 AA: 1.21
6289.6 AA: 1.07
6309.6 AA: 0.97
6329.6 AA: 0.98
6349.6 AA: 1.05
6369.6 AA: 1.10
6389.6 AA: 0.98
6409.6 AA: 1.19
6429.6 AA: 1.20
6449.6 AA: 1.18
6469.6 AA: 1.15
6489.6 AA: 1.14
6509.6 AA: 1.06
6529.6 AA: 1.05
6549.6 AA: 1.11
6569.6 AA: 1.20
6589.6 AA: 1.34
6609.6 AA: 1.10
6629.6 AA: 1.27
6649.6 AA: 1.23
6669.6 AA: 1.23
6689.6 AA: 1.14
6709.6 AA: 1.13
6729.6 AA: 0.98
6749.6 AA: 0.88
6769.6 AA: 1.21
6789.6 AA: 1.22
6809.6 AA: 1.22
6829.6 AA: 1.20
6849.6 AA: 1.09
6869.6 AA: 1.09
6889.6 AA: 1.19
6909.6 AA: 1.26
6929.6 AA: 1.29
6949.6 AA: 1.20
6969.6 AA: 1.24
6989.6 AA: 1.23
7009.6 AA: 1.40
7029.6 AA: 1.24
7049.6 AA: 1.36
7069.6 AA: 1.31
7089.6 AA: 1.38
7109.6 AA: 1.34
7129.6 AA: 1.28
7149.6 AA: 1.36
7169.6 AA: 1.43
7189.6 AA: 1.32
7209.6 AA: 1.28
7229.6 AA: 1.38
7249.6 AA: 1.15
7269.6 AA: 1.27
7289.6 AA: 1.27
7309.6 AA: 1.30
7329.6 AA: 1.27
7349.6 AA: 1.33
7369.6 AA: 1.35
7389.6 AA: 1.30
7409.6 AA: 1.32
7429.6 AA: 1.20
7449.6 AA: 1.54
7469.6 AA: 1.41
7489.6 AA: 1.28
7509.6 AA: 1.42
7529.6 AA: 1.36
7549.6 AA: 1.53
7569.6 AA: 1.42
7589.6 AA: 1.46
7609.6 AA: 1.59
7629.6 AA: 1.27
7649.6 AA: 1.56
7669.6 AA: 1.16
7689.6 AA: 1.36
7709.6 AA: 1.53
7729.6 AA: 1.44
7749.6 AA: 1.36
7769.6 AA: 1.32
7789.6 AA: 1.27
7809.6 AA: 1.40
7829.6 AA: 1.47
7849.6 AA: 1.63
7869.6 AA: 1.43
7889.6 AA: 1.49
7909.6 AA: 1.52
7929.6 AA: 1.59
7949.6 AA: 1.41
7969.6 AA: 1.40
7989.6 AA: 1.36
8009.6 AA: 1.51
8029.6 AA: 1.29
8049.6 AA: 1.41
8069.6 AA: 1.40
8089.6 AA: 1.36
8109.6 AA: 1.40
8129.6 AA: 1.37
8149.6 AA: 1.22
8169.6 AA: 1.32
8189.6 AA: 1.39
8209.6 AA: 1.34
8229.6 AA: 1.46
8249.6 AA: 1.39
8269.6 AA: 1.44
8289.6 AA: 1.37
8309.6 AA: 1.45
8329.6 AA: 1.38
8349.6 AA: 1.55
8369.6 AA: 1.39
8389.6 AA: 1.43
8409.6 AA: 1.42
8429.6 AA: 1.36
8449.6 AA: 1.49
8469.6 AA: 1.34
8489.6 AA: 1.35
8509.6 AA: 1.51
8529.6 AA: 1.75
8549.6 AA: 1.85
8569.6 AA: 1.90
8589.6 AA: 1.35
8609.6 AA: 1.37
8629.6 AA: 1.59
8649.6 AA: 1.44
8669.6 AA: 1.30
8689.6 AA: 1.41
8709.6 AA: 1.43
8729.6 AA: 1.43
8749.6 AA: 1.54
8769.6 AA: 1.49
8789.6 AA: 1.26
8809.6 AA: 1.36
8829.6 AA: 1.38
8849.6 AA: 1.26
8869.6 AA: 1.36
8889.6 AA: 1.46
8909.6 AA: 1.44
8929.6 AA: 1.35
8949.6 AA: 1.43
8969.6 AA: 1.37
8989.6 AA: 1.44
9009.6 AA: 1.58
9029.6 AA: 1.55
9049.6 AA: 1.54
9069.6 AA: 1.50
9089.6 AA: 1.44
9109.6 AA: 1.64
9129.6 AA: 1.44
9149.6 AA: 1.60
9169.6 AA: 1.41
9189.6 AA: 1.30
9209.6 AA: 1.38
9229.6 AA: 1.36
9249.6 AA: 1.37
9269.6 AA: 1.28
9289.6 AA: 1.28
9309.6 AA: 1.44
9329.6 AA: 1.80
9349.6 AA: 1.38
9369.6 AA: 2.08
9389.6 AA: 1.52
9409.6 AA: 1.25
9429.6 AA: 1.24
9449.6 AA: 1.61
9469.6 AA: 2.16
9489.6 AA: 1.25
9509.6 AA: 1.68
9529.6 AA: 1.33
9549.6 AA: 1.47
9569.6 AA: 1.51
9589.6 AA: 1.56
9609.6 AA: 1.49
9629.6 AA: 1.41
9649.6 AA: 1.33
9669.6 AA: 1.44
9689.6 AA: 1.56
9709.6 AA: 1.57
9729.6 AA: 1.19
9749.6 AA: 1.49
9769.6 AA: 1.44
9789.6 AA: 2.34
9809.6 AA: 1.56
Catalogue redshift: 0.301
